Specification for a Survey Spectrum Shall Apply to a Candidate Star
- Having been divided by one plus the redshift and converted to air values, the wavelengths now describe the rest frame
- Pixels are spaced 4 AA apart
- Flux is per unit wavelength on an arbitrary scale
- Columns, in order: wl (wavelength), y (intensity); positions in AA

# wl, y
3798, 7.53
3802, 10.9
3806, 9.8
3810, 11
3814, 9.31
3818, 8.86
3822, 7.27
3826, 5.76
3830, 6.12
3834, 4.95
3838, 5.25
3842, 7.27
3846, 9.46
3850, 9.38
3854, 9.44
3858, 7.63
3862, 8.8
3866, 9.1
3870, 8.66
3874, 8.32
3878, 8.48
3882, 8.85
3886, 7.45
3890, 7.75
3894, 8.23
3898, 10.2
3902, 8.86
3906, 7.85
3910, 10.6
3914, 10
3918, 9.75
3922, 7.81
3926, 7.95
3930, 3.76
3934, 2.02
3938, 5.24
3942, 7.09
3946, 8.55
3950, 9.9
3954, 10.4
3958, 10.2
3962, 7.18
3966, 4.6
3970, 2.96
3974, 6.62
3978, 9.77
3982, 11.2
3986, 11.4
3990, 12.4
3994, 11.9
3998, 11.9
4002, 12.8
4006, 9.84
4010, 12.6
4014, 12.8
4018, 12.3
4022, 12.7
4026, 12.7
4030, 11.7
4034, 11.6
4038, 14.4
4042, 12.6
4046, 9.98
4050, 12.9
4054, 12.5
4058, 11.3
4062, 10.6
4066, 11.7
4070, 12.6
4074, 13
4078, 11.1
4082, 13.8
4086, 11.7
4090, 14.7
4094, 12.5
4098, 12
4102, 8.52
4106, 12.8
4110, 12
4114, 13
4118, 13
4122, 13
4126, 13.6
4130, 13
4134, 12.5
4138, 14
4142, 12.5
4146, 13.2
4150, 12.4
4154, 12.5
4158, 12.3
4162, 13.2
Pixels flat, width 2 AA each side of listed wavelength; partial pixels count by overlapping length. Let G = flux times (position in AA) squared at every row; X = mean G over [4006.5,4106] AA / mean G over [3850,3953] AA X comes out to 1.62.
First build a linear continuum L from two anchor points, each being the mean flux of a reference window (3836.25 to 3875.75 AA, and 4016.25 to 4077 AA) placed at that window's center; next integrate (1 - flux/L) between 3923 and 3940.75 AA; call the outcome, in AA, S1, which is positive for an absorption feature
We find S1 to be 8.7 AA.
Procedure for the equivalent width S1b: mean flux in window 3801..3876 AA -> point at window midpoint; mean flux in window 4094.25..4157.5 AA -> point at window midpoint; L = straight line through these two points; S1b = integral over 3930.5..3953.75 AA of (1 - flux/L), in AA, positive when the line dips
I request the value 7.5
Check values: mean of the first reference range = 8.24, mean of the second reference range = 12.5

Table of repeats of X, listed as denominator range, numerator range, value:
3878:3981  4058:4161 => 1.75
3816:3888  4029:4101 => 1.73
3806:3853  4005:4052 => 1.73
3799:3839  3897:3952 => 1.03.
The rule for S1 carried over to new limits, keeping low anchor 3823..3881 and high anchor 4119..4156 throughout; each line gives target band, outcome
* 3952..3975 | 6.5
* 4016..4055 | -4.3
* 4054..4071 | 0.0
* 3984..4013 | -4.0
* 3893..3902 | -0.7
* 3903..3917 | -1.0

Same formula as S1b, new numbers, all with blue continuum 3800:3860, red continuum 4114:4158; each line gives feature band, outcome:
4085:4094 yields -0.73 AA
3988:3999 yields -1.40 AA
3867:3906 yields 2.28 AA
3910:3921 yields -0.38 AA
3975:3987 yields 0.15 AA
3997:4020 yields -2.30 AA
